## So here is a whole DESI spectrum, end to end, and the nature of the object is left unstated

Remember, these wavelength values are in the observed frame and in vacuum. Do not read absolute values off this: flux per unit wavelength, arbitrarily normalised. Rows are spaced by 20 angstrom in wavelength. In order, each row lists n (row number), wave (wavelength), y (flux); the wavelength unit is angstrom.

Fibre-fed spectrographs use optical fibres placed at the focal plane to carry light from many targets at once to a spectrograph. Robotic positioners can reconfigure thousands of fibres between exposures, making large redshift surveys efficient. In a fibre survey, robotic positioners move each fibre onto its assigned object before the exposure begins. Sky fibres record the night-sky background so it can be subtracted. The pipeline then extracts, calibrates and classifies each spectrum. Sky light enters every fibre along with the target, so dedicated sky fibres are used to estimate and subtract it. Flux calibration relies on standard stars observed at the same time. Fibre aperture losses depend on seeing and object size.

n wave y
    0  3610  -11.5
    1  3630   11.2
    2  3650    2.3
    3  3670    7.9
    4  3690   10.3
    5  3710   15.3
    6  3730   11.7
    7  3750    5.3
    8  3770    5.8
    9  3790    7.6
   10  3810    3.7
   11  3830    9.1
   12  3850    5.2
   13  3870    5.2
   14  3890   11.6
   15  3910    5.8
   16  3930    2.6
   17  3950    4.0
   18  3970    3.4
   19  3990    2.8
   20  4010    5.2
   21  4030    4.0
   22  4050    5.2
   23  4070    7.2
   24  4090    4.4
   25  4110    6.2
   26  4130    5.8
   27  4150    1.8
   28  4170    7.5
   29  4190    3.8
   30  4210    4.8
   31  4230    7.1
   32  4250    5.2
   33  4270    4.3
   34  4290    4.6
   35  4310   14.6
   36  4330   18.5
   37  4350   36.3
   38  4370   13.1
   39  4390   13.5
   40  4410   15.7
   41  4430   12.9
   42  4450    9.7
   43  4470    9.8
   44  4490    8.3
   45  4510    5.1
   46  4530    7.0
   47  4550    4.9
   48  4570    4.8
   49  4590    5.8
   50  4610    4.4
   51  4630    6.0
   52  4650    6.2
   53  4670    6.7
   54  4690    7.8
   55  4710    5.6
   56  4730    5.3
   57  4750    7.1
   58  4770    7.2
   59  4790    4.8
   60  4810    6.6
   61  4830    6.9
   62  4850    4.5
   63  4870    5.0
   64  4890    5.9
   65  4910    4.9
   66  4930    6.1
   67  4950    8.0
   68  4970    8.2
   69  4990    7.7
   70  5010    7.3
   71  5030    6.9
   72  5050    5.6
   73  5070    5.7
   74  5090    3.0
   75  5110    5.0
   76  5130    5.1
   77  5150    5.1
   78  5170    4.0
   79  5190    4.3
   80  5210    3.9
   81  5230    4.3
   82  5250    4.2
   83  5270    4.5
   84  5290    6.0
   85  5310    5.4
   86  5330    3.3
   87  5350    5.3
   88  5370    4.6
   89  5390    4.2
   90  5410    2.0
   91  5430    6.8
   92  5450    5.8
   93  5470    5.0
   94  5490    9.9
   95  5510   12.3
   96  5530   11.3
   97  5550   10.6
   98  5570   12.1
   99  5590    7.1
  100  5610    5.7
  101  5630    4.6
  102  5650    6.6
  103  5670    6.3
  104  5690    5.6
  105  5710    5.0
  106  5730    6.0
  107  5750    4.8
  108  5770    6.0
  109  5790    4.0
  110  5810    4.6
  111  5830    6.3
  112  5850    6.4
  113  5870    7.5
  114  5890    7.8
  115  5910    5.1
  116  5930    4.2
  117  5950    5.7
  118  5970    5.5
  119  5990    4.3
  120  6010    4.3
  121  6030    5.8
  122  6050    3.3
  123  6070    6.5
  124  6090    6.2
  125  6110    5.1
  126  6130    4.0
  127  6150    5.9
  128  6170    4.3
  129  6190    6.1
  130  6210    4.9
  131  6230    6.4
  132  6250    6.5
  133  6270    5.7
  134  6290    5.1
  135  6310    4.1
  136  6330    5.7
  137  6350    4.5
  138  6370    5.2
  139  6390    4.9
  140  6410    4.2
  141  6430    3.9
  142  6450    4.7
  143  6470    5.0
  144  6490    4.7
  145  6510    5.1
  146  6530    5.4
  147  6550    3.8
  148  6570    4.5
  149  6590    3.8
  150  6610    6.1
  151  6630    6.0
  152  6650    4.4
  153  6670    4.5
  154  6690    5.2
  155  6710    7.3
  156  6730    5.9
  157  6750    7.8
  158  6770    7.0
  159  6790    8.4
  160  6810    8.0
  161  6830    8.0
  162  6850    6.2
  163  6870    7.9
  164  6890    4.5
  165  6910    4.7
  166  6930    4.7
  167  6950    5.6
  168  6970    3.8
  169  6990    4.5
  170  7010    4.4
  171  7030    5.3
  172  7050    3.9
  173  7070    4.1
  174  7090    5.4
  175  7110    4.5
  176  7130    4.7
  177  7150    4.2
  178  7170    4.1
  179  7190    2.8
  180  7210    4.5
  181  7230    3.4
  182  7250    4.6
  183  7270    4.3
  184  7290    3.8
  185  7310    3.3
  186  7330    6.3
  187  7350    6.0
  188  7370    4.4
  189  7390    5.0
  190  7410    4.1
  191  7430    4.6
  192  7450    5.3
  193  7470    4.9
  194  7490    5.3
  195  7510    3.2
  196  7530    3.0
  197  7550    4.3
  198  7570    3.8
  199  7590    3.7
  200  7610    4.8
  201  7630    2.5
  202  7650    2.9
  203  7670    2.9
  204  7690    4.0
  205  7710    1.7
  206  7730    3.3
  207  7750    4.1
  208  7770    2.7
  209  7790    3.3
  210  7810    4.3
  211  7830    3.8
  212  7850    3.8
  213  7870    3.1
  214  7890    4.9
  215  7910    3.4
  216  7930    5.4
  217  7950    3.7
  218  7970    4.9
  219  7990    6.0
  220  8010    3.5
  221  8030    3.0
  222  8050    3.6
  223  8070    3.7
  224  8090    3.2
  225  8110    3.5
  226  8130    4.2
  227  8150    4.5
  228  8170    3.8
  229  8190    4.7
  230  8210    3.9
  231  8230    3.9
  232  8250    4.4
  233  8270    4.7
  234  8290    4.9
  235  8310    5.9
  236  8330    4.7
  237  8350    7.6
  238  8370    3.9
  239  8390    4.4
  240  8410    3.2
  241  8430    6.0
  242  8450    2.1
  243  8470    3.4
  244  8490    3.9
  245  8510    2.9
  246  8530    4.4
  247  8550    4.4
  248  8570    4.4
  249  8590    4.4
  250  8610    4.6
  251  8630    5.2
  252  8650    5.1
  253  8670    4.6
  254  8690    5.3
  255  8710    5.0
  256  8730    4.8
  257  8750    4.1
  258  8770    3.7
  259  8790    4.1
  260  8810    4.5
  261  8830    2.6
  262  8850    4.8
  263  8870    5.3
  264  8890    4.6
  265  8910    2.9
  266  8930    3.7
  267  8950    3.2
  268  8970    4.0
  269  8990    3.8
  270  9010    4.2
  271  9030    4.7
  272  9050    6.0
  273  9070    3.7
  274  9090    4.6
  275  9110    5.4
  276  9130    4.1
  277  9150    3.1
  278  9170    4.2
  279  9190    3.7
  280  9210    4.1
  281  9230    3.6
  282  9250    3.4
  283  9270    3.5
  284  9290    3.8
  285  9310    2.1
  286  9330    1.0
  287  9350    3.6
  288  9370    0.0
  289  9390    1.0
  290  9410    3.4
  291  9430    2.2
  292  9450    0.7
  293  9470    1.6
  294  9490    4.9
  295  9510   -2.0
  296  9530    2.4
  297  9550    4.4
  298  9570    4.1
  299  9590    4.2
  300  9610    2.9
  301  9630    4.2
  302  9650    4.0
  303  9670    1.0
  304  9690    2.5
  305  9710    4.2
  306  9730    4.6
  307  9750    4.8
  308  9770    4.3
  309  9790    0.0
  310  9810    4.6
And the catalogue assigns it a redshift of 2.57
